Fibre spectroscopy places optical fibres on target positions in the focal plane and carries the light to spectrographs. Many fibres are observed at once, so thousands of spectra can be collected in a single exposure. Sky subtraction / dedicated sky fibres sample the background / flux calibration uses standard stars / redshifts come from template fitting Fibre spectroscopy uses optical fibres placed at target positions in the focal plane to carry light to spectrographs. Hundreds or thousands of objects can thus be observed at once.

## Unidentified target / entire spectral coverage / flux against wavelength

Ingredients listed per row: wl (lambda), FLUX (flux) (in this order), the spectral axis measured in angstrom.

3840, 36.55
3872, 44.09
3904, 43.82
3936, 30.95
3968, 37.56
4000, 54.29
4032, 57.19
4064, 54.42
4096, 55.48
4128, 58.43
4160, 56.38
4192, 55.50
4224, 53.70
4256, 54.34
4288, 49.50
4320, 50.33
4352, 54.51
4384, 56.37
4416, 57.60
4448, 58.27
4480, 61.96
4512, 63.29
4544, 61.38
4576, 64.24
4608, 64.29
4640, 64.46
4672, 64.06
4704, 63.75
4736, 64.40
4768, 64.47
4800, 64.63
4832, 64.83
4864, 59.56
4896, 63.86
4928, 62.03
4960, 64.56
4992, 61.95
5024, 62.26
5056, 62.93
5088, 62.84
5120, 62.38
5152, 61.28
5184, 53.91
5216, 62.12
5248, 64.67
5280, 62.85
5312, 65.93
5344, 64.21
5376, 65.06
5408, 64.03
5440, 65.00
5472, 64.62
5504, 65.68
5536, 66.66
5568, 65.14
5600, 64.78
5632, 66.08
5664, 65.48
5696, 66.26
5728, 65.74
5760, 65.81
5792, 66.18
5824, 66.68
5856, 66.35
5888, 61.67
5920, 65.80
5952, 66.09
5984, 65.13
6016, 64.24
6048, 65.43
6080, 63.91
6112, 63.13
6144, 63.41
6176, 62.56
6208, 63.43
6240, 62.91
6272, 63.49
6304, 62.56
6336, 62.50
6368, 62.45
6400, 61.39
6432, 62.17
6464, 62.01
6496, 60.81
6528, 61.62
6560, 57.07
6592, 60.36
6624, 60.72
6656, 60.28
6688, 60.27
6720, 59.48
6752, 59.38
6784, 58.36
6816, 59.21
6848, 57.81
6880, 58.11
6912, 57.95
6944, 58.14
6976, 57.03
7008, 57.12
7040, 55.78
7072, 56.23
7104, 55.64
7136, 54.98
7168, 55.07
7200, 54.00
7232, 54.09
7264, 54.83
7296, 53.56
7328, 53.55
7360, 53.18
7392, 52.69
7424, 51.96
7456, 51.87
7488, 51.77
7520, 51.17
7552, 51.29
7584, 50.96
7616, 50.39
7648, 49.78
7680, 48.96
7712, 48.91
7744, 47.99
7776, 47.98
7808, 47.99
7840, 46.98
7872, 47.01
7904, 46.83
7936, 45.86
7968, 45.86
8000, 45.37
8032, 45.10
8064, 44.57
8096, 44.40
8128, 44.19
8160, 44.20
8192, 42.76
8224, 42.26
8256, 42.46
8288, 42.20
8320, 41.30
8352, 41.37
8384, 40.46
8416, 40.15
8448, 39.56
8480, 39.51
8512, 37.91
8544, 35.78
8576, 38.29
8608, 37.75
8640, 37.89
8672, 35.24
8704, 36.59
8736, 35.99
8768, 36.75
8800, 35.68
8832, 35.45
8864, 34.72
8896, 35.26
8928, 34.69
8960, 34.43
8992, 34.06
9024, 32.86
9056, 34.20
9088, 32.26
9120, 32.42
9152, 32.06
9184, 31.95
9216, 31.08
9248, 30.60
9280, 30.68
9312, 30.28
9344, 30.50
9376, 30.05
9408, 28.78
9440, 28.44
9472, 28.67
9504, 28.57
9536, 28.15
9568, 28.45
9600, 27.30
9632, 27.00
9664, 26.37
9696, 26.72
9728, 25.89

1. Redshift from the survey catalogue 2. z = 0.000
